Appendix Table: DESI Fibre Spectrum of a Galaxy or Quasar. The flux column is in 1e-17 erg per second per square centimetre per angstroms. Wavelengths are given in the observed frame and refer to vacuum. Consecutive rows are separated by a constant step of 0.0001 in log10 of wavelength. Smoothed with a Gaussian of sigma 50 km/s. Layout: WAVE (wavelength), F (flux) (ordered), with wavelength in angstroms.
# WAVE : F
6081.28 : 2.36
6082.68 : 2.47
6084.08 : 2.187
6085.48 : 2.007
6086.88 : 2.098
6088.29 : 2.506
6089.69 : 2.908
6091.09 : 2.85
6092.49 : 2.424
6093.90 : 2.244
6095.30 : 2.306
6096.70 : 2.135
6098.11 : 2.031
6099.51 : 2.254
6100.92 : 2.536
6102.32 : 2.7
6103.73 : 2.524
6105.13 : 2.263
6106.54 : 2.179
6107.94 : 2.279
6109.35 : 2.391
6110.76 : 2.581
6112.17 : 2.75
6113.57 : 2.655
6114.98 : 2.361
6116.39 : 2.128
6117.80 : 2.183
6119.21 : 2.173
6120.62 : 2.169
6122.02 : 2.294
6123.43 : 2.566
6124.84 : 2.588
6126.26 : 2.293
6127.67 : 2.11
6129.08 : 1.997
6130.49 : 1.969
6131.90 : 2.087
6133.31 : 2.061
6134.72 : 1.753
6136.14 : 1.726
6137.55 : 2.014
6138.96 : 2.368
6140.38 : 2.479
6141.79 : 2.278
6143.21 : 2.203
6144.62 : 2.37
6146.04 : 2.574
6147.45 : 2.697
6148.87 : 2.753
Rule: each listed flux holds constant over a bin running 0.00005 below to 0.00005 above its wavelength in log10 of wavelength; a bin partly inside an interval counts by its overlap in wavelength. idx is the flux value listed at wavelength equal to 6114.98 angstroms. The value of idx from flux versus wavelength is 2.361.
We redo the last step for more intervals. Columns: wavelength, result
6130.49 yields 1.969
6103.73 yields 2.524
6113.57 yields 2.655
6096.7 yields 2.135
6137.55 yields 2.014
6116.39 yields 2.128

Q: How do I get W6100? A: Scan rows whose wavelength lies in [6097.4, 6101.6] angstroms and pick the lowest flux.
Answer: 2.031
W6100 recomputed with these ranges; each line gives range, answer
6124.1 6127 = 2.293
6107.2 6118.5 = 2.128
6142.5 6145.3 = 2.203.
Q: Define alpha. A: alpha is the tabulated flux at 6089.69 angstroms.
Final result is 2.908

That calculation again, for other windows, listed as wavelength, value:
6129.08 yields 1.997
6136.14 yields 1.726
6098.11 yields 2.031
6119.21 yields 2.173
